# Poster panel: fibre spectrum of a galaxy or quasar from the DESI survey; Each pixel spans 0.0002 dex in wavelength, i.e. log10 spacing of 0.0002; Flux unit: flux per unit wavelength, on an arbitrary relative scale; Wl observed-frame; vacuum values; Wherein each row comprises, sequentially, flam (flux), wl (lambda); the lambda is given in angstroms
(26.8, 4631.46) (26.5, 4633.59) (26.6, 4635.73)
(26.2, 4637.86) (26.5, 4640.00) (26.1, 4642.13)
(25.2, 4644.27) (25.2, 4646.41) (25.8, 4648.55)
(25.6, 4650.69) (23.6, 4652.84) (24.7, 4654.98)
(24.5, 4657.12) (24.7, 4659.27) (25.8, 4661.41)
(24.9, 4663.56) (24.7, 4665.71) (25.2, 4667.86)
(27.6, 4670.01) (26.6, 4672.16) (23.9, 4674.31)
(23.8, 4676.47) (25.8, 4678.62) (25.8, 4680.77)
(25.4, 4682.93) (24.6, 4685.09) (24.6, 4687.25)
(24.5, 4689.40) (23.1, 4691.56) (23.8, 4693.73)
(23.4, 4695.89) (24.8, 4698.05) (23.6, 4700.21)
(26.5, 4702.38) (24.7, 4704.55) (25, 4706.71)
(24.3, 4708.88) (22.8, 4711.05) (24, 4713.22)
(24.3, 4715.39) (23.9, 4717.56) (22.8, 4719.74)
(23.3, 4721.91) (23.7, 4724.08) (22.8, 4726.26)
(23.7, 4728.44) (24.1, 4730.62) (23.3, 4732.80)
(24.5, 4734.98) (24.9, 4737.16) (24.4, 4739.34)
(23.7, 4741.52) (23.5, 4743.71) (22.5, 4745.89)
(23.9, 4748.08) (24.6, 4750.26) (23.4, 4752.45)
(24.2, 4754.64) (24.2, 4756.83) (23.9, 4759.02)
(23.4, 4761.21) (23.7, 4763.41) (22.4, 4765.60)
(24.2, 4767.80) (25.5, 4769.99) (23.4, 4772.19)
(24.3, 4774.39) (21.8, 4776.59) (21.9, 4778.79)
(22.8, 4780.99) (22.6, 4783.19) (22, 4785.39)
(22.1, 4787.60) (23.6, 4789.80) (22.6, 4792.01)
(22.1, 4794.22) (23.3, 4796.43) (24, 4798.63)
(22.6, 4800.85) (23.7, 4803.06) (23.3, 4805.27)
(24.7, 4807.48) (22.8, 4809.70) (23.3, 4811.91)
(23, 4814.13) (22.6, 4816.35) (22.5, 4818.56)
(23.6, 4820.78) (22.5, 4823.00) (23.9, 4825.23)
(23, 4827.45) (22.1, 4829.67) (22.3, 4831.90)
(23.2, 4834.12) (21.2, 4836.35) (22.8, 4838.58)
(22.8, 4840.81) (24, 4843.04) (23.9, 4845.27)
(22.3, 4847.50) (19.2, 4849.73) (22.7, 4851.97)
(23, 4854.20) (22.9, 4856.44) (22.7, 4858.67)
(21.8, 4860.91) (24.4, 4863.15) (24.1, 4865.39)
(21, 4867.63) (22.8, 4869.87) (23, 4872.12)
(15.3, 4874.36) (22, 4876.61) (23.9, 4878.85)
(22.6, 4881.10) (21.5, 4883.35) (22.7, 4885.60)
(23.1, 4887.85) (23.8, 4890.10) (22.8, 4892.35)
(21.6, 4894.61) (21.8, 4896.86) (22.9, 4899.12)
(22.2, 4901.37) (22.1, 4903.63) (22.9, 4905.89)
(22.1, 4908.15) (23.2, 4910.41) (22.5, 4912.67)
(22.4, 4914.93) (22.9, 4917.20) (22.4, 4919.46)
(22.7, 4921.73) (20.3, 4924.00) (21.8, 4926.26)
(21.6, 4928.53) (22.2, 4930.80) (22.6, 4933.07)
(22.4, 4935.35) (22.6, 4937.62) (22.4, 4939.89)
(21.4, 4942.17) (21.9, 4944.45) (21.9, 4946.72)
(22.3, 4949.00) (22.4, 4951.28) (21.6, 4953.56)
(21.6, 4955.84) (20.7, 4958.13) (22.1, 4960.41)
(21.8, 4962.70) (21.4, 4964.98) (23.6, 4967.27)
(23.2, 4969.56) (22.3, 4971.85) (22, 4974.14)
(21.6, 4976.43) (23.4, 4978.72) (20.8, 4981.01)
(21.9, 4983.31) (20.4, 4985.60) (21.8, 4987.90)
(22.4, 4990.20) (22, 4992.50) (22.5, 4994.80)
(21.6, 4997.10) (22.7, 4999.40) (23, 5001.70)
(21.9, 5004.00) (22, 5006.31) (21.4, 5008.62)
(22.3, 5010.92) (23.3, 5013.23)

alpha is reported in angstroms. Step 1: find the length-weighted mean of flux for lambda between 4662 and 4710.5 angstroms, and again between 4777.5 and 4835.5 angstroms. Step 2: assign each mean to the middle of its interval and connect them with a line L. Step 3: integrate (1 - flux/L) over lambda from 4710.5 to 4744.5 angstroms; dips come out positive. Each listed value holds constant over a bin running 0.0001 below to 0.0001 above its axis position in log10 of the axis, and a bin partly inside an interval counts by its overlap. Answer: 0.59 angstroms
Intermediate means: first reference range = 24.8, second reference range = 22.9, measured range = 23.7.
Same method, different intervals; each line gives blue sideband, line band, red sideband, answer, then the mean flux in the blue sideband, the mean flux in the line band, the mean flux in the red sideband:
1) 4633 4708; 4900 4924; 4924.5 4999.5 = 0.10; 25.1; 22.4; 22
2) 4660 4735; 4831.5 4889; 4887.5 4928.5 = 1.25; 24.4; 22.4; 22.4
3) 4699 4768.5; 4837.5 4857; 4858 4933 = 0.12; 23.9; 22.6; 22.3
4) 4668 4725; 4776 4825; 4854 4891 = 0.68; 24.5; 22.9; 22.4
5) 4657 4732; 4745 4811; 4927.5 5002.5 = 1.15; 24.5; 23.3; 22.1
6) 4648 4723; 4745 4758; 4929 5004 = 0.11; 24.6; 23.8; 22.1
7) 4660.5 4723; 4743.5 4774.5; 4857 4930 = 0.03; 24.6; 23.8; 22.3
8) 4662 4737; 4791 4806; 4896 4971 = 0.25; 24.4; 23.1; 22.2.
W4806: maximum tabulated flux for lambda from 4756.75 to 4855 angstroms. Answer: 25.5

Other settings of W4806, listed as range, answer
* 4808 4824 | 23.6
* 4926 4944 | 22.6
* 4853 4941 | 24.4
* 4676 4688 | 25.8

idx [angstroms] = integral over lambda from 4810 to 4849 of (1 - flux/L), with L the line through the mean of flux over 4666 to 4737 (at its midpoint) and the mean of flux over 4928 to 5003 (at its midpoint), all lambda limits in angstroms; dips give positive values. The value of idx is 0.7 angstroms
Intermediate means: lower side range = 24.4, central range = 22.8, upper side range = 22.1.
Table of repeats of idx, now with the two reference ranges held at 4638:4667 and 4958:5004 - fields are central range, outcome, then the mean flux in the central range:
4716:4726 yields 0.47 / 23.4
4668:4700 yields 0.13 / 24.8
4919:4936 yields 0.47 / 22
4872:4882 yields 0.83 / 21.2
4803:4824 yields 0.45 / 23.2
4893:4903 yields 0.32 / 22.2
